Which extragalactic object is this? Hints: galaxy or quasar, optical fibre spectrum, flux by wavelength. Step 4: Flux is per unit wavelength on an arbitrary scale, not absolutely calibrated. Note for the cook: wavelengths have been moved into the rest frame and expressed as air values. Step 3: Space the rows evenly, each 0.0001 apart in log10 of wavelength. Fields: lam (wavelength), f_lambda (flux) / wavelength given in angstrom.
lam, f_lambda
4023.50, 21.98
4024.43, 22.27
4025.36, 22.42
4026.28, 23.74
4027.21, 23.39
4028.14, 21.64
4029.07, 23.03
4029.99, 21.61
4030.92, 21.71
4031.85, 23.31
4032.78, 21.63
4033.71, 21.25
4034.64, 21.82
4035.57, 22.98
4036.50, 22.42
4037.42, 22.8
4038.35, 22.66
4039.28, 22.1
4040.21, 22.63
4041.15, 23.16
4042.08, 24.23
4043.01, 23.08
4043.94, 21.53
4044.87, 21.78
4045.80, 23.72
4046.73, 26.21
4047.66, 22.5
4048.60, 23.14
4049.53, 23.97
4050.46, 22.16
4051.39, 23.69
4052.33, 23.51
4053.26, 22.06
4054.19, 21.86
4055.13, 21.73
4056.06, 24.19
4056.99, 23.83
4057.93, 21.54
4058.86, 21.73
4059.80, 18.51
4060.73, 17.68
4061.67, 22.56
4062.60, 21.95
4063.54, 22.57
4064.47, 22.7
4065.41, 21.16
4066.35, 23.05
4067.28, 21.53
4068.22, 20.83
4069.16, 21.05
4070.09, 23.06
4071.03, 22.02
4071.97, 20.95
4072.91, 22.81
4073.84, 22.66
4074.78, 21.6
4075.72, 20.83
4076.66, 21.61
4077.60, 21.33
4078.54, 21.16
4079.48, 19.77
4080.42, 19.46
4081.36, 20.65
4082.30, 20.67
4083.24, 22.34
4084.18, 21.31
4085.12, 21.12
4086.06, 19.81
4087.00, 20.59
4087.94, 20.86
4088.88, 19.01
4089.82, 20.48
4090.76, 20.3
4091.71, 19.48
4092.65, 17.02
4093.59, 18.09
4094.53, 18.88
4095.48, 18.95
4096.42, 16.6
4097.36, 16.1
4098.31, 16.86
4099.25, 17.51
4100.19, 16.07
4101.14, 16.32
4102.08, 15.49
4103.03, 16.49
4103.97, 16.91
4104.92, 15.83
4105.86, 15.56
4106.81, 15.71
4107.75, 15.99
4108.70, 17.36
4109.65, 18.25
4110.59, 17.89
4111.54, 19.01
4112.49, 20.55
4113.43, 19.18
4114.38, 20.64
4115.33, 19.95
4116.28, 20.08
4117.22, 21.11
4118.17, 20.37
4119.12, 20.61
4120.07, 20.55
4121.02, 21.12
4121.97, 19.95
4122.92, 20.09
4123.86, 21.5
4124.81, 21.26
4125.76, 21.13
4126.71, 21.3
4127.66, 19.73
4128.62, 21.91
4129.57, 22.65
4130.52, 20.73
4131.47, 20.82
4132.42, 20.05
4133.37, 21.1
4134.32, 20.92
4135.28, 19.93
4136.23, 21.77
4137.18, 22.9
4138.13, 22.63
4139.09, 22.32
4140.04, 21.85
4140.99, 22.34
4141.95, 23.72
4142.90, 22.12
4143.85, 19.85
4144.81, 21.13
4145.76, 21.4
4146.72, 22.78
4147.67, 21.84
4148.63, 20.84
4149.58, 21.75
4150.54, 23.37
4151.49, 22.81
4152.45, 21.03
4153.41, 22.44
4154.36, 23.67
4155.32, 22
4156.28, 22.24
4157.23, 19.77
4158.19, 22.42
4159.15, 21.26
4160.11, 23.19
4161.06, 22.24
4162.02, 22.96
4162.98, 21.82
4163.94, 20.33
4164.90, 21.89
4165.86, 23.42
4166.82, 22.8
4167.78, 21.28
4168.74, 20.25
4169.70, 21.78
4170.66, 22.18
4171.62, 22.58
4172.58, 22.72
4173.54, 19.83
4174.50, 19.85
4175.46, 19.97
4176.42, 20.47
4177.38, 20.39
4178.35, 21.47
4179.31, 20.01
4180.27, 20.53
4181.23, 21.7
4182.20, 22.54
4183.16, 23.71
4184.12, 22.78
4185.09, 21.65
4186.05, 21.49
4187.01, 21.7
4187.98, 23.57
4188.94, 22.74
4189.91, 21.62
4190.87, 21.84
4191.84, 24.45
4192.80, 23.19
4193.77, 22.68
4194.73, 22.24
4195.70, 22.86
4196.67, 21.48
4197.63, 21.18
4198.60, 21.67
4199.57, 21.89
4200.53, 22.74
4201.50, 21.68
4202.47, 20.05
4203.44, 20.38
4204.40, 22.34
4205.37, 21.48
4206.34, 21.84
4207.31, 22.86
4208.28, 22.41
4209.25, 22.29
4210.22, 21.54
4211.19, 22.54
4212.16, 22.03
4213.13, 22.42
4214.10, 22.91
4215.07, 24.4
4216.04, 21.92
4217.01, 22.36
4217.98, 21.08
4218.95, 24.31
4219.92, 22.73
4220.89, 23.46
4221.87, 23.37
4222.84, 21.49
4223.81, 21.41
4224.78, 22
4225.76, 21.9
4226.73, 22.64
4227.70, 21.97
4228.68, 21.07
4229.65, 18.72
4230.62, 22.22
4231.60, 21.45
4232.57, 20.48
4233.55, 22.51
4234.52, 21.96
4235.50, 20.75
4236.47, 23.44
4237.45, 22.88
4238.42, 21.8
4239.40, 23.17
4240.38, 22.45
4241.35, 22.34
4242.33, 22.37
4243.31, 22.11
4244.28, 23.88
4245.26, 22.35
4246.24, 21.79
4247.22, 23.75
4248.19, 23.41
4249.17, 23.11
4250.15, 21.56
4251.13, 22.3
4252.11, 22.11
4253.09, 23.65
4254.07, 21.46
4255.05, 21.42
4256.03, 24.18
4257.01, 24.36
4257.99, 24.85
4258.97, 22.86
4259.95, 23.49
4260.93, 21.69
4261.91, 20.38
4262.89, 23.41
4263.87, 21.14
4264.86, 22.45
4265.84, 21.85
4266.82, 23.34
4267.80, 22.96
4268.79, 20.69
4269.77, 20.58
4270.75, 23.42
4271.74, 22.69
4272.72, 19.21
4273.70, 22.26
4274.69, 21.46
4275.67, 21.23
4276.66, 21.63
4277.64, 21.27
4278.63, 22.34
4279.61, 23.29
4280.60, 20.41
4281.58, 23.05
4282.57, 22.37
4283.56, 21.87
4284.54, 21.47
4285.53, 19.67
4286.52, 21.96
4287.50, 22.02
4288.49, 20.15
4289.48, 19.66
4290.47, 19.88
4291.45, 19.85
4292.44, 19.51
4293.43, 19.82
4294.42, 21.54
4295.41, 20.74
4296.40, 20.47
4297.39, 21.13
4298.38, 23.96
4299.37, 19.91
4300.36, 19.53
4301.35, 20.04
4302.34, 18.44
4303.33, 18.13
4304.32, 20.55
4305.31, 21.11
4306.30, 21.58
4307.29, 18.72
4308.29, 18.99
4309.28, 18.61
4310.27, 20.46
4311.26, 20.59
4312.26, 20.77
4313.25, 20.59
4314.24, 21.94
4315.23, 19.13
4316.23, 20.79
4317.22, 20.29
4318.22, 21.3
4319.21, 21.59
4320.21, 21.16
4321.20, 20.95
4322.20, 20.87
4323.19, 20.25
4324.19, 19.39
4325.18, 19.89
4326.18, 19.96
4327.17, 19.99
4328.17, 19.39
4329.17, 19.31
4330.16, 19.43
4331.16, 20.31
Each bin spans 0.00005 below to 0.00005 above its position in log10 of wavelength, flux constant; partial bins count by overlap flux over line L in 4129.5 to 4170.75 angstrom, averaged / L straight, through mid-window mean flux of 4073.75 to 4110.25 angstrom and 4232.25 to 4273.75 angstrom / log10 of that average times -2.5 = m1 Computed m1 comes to -0.089 mag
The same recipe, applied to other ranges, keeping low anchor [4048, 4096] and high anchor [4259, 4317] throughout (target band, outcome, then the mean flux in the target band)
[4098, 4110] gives 0.28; 16.5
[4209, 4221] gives -0.07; 22.6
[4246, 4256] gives -0.07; 22.5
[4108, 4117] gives 0.11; 19.2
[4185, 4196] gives -0.07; 22.5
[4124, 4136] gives 0.01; 21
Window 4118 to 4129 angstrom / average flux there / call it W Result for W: 20.8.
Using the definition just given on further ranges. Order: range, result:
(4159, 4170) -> 22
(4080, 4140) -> 19.5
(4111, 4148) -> 21.1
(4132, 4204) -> 21.8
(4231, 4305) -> 21.7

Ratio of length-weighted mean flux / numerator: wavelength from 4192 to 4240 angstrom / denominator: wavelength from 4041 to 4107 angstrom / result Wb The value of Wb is 1.07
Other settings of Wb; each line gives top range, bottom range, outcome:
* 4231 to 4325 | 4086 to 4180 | 1.05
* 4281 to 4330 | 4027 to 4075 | 0.92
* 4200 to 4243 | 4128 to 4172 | 1.01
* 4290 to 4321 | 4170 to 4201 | 0.93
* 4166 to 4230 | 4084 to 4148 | 1.11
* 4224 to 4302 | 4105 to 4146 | 1.07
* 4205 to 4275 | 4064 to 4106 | 1.13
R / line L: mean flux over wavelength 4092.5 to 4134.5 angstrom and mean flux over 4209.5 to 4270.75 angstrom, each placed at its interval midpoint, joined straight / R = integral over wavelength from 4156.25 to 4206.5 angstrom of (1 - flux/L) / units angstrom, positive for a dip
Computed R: -2.4 angstrom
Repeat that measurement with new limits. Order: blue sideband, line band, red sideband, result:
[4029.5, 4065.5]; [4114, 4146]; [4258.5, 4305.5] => 1.2 angstrom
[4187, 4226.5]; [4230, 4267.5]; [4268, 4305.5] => -1.5 angstrom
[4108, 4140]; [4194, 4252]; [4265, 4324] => -3.9 angstrom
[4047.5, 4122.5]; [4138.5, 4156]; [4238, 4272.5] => -0.9 angstrom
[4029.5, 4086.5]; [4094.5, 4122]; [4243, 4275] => 4.9 angstrom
